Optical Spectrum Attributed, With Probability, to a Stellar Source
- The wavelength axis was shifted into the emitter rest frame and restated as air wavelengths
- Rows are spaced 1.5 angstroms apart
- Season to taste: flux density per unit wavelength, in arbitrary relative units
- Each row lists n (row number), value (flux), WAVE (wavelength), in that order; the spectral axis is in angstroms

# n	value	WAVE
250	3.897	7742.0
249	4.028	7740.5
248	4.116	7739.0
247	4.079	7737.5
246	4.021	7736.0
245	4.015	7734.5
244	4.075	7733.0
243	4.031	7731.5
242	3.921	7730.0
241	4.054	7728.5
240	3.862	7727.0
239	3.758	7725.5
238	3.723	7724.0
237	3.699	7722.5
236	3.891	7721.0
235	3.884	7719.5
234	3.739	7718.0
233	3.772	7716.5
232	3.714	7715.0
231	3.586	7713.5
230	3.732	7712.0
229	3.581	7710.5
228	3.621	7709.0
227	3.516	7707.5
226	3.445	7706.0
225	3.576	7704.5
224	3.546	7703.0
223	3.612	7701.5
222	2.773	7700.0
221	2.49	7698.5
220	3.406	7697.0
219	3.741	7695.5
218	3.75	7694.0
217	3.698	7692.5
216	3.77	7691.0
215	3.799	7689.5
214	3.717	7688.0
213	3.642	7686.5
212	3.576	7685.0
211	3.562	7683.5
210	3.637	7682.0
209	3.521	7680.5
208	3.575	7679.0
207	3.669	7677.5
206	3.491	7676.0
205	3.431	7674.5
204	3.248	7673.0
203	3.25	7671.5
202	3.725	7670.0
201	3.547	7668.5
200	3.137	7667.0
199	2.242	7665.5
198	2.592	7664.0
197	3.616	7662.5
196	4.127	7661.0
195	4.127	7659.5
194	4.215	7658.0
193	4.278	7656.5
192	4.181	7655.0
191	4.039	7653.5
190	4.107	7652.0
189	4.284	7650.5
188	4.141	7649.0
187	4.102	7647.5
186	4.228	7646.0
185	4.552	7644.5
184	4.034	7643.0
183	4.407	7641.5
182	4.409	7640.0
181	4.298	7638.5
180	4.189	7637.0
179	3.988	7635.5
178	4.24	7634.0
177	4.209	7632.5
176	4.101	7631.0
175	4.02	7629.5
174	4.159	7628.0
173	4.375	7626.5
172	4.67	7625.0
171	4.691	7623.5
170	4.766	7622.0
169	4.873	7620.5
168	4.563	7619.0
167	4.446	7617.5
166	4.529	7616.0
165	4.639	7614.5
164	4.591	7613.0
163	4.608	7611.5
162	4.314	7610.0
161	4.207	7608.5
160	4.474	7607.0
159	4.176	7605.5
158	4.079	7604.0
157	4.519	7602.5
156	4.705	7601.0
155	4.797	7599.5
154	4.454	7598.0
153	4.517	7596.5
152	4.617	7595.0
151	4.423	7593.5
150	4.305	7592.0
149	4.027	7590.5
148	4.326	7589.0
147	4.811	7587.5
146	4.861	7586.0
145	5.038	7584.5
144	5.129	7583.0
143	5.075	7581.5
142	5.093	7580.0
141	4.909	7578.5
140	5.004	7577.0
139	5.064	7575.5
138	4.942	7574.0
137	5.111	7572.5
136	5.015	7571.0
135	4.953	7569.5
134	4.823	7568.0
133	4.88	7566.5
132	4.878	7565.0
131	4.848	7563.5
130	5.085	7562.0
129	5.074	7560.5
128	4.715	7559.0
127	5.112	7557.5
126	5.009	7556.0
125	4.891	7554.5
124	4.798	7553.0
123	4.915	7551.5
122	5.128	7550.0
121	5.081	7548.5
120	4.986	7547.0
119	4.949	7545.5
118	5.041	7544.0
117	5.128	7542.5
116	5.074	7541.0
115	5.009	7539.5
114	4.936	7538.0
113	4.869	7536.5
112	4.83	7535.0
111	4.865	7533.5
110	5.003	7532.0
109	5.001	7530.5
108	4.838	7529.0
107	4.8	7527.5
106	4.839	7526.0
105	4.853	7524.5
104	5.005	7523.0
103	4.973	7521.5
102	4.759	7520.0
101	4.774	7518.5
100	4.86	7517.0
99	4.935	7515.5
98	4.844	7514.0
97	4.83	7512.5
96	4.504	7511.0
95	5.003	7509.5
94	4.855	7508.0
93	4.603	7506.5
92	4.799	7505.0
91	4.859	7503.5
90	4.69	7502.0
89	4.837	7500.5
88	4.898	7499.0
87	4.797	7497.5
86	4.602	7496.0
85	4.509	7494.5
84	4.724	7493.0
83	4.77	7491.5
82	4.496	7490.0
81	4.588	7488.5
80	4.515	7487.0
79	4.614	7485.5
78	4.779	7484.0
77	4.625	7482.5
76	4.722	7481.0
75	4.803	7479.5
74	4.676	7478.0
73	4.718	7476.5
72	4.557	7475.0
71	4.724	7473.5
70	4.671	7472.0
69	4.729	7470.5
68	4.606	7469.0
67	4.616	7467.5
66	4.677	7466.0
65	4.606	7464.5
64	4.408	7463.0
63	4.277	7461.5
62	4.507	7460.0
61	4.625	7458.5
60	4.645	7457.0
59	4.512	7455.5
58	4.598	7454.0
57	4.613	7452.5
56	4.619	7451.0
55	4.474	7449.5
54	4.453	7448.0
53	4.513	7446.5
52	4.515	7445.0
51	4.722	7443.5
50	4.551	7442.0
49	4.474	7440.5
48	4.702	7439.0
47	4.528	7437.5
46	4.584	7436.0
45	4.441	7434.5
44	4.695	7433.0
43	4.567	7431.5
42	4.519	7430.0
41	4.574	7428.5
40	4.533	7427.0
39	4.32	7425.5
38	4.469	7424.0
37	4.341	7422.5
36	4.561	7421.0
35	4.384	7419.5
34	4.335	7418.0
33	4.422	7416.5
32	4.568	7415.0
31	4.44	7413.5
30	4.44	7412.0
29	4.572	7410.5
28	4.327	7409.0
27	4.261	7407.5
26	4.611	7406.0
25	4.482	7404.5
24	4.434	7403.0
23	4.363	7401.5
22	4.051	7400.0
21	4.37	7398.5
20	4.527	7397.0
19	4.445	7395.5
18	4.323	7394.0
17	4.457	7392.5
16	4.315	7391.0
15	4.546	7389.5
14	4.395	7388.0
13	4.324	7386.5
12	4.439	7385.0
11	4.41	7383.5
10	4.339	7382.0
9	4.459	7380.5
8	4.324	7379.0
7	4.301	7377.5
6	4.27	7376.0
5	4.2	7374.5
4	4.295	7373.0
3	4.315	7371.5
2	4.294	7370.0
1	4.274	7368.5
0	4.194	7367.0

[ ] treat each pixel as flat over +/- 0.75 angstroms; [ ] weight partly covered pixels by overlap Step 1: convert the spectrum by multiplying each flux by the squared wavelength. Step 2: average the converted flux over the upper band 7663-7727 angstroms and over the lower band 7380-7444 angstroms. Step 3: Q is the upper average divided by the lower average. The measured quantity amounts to 0.85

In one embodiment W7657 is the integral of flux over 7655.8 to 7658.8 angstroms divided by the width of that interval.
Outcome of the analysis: 4.24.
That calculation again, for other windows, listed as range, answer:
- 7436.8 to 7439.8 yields 4.61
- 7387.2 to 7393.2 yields 4.43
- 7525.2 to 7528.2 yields 4.82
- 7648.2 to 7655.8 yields 4.15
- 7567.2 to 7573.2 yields 4.97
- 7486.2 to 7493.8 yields 4.62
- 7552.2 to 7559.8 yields 4.91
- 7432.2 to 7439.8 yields 4.59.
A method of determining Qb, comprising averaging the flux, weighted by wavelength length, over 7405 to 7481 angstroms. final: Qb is 4.54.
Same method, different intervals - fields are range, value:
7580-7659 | 4.42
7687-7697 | 3.72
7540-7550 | 5.05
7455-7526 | 4.7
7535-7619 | 4.78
